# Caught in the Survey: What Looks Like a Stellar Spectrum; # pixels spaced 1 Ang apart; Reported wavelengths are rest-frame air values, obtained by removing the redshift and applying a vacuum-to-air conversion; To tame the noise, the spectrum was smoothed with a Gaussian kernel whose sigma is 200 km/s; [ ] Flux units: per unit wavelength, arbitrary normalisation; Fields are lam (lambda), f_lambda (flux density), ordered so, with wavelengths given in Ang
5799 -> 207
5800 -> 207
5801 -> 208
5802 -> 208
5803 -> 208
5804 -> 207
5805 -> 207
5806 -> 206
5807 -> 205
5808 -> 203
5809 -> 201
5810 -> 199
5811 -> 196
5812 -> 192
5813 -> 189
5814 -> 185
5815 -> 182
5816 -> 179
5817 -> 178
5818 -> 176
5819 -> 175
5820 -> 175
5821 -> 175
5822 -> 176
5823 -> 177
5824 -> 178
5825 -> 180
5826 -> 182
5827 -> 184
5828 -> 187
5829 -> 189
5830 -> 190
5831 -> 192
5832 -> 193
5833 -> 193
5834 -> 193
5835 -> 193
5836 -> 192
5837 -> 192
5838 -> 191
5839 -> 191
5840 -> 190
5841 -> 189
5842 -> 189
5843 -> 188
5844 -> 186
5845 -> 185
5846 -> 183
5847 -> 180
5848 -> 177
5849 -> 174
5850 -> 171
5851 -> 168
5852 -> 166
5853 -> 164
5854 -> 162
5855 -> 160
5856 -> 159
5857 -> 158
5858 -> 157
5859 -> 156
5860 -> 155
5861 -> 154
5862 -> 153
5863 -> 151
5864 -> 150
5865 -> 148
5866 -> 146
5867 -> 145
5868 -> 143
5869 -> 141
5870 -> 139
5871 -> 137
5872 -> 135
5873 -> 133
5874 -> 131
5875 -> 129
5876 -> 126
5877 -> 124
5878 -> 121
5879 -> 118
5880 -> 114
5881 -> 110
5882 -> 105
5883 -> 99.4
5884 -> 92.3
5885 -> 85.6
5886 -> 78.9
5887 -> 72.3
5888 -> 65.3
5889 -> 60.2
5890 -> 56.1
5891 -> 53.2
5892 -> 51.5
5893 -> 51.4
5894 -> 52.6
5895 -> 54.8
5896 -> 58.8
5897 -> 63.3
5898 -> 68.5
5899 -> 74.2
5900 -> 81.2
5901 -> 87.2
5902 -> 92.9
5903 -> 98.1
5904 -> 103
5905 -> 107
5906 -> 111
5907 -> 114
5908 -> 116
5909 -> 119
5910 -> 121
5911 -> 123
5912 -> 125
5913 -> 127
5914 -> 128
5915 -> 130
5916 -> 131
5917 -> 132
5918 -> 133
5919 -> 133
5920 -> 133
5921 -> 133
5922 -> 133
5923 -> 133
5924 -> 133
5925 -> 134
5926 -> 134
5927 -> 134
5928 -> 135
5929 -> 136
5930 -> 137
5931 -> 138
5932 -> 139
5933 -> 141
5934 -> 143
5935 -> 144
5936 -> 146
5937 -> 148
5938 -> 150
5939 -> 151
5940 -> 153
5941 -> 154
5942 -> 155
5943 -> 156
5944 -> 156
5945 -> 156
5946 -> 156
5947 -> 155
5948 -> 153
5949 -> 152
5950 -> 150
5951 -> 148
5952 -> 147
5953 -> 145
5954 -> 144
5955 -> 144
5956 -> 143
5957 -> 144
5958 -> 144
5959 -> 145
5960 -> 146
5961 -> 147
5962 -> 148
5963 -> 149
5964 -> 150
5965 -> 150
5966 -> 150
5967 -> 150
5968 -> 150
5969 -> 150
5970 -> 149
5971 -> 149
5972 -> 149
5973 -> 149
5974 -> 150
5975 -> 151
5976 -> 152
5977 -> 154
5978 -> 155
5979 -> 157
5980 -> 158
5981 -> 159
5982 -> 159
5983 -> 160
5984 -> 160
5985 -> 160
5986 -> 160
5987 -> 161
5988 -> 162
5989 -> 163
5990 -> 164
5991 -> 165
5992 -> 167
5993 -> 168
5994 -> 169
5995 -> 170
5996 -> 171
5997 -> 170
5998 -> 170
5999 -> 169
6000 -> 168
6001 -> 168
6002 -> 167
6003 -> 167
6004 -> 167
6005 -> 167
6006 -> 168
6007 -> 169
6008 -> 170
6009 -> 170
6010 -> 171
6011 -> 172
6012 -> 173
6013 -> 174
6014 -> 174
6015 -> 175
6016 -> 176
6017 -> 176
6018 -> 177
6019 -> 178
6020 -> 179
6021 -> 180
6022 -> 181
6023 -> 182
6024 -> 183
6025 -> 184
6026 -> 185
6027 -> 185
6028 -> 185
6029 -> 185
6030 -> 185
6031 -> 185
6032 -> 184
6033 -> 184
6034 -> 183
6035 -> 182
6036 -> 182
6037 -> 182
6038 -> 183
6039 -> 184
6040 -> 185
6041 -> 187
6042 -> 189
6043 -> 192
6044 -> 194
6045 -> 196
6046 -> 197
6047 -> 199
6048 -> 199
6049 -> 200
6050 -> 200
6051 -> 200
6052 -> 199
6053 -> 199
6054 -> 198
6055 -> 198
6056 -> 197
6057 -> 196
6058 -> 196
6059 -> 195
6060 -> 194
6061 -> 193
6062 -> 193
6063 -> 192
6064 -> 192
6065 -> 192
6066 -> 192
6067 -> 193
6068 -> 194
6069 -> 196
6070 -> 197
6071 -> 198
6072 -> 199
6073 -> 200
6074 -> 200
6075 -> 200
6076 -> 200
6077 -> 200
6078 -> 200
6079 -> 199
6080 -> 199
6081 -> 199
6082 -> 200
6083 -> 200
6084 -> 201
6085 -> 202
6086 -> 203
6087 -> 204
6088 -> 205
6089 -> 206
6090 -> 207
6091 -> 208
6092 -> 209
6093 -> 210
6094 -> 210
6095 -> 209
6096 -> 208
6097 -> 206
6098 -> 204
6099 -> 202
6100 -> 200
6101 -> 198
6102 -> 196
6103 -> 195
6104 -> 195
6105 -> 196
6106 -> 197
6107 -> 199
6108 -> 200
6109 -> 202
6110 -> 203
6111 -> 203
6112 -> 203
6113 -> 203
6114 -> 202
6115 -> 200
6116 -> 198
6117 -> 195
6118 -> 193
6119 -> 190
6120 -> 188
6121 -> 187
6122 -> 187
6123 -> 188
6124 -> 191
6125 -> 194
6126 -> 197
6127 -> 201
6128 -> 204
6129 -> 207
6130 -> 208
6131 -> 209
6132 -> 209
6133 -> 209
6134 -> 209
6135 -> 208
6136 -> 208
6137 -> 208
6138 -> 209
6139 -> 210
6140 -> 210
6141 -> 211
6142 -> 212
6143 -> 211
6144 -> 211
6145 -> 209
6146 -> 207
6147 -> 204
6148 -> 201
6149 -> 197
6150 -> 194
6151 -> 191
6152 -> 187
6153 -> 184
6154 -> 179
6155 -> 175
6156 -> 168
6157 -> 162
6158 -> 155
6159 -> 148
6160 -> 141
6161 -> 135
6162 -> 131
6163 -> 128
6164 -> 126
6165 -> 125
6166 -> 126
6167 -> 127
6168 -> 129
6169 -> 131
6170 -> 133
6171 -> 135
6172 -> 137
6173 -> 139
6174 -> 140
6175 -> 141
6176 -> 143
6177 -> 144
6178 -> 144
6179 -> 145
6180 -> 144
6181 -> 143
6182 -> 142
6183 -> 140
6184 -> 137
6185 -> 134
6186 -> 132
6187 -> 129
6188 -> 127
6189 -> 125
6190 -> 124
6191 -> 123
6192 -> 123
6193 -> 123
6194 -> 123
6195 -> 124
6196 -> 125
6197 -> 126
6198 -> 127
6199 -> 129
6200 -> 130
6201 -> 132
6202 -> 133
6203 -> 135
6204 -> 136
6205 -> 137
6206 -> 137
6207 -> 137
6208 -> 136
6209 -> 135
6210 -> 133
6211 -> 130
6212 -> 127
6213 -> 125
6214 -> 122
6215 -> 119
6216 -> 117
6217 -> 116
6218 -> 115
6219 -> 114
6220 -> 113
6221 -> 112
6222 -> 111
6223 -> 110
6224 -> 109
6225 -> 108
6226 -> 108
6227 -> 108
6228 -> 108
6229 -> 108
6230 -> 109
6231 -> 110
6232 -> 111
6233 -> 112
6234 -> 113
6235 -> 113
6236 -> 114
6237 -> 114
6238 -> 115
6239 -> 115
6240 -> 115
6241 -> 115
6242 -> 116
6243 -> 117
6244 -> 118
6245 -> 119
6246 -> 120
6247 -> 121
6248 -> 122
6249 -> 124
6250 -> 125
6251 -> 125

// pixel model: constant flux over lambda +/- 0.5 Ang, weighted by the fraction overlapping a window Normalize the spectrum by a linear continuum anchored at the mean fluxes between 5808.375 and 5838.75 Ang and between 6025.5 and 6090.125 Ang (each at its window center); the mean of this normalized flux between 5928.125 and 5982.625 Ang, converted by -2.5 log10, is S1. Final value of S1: 0.268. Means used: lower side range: 186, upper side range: 194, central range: 149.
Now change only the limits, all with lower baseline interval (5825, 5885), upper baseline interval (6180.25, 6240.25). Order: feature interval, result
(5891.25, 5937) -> 0.32 mag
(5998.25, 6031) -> -0.22 mag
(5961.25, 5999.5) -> -0.08 mag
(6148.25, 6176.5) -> -0.18 mag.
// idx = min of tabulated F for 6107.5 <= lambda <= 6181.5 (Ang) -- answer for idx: 125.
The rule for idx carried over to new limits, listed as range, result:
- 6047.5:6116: 192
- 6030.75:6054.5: 182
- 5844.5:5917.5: 51.4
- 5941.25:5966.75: 143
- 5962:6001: 148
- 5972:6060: 149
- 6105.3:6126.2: 187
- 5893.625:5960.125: 52.6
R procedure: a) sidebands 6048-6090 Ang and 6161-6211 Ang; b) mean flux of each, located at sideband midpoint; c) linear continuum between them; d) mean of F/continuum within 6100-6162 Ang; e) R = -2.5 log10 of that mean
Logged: -0.19 mag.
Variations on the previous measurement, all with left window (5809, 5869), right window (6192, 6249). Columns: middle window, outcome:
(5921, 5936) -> 0.19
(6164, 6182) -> -0.08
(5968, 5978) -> 0.04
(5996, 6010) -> -0.11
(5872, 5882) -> 0.36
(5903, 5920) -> 0.33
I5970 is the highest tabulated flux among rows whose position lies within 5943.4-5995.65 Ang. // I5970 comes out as 170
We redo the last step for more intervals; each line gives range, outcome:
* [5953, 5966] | 150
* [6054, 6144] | 212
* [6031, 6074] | 200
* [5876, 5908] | 126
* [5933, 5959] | 156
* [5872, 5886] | 135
